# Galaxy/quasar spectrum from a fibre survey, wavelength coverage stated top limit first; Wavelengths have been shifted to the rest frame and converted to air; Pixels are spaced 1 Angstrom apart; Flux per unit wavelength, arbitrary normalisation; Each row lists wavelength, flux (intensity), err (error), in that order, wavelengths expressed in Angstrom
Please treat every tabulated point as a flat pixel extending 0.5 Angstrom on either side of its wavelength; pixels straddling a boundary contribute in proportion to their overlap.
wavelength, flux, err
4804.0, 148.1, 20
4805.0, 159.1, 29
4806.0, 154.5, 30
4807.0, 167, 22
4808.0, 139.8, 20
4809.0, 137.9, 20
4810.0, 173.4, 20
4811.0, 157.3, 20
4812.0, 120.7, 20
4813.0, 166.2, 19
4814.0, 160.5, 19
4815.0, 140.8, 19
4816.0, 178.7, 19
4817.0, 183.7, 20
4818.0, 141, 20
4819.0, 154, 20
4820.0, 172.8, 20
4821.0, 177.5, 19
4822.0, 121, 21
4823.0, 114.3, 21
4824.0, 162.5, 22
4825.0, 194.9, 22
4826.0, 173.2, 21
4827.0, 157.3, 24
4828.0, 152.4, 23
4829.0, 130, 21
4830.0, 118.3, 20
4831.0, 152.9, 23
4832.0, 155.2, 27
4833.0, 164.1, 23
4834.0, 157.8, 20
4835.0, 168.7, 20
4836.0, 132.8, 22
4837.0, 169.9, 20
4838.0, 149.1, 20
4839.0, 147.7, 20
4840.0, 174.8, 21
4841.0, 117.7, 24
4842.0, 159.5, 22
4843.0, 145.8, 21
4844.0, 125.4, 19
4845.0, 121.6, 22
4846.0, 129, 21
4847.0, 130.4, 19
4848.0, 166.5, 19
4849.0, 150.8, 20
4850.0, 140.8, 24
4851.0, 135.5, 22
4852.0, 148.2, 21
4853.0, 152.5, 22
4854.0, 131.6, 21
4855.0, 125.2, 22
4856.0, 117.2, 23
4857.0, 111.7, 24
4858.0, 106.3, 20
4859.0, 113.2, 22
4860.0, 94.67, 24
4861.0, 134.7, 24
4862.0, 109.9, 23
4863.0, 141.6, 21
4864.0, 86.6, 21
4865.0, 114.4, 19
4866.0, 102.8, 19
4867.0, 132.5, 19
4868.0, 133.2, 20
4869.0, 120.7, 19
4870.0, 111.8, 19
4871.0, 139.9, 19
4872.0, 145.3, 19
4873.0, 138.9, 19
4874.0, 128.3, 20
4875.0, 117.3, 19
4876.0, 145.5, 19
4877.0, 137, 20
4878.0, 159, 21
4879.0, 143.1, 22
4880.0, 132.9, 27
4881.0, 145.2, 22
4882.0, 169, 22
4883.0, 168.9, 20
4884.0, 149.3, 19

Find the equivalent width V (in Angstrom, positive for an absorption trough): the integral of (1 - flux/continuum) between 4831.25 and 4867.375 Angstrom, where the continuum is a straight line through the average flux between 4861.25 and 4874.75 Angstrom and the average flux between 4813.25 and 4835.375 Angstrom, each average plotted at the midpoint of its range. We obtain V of 0.69 Angstrom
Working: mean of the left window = 156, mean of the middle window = 135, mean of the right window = 124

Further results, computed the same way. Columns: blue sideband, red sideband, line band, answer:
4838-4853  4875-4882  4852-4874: 3.1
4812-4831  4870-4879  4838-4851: 0.4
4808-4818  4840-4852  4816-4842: -1.0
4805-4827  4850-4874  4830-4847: -0.7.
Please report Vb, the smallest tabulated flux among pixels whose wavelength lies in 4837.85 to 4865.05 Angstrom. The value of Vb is 86.6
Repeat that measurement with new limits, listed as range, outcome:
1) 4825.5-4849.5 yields 117.7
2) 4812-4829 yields 114.3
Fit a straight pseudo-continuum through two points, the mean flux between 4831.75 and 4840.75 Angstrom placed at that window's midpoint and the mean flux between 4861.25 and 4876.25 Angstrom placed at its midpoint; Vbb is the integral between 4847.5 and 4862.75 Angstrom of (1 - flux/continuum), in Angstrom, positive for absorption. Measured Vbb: 1.0 Angstrom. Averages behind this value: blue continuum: 157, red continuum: 124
